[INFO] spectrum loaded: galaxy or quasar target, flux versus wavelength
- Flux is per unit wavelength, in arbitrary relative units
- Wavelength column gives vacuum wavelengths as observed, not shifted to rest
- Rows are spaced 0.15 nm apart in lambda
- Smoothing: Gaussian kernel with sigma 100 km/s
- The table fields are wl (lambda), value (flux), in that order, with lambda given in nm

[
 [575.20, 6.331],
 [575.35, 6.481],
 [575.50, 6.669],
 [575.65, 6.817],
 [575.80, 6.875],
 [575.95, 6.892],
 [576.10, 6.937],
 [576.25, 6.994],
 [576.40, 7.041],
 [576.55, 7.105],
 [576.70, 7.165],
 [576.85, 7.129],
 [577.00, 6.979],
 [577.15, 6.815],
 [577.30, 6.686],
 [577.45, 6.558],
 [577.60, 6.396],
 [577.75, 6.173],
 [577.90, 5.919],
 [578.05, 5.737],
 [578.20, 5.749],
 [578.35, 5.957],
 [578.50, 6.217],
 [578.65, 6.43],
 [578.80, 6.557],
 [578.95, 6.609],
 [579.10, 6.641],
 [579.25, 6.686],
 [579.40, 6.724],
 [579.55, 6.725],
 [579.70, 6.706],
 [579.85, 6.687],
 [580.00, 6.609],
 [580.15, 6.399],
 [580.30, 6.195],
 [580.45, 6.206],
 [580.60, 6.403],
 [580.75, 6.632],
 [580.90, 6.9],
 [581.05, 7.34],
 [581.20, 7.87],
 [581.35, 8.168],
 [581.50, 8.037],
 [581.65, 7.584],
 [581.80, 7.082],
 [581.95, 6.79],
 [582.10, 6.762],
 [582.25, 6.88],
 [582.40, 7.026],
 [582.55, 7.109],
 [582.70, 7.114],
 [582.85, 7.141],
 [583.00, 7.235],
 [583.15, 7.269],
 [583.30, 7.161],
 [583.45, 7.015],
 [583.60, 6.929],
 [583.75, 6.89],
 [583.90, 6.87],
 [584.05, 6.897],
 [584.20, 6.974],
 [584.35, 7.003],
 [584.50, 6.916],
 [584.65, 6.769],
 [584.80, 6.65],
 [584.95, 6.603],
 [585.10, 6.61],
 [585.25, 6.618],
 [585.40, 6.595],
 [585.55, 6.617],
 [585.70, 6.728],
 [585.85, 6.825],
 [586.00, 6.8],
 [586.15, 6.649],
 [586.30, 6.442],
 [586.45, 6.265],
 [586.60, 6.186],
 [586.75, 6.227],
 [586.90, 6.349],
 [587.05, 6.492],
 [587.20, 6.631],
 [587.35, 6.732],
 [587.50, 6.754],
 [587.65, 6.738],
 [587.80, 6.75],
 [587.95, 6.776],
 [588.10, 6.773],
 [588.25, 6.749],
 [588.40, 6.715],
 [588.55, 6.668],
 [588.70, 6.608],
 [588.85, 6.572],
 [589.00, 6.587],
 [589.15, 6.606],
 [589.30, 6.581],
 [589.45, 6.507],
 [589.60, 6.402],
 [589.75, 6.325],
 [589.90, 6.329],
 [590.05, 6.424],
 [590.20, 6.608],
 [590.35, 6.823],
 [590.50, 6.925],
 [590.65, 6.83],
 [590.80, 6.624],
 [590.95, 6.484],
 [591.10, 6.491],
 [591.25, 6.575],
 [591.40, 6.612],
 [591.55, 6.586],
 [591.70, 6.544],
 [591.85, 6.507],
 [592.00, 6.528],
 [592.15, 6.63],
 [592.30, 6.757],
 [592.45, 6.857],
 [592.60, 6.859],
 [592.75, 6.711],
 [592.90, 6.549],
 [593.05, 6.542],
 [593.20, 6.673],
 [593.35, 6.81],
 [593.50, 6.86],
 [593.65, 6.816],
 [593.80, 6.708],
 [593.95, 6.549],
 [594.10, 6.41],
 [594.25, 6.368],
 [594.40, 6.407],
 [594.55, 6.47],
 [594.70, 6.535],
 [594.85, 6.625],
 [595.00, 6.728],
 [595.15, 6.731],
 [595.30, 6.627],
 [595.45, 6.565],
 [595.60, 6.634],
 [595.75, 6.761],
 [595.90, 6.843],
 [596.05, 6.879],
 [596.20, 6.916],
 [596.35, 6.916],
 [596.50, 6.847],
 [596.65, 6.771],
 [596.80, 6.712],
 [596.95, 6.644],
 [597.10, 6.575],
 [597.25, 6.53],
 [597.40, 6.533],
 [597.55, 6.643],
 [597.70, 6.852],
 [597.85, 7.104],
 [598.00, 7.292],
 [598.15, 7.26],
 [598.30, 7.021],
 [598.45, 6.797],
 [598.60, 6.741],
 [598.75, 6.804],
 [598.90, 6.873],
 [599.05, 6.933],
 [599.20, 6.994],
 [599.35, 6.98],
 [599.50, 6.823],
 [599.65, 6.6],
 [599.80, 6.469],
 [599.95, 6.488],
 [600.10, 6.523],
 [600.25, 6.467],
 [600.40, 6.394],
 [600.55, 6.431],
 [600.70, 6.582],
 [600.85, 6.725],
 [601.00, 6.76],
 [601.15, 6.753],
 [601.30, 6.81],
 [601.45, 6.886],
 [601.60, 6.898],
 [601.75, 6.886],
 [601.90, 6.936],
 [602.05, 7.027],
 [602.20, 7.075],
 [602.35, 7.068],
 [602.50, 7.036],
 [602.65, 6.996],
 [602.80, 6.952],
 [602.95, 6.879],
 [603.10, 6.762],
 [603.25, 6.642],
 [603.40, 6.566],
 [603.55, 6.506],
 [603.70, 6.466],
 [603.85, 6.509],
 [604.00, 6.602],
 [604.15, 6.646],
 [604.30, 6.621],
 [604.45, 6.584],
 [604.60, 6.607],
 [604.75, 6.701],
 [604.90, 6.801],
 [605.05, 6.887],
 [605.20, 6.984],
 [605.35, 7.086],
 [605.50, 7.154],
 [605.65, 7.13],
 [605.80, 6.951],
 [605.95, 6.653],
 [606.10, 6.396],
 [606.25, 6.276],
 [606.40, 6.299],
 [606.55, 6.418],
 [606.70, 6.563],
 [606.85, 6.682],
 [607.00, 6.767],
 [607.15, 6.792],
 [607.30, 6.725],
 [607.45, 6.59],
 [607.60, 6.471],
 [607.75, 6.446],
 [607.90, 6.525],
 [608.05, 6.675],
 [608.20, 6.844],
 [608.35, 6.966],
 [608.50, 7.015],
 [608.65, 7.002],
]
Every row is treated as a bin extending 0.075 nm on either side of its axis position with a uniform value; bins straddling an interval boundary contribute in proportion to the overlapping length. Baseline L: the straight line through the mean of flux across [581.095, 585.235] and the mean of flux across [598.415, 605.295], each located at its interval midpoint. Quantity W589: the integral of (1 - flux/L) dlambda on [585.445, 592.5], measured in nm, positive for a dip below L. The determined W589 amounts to 0.38 nm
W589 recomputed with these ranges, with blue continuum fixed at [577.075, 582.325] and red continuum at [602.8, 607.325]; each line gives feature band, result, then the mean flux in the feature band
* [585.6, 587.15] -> 0.04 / 6.5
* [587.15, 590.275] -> 0.03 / 6.61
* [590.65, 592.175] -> 0.03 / 6.57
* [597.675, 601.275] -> -0.05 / 6.78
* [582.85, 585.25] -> -0.08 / 6.92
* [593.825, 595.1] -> 0.03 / 6.52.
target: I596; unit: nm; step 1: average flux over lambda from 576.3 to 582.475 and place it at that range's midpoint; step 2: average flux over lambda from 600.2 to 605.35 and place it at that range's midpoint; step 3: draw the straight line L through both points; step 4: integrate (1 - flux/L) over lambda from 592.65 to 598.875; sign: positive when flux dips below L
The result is 0.021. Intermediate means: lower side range 6.74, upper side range 6.75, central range 6.73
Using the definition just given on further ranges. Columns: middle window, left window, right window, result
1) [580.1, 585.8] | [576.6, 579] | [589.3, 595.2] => -0.39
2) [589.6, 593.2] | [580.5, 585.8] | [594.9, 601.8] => 0.14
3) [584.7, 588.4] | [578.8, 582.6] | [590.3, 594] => 0.10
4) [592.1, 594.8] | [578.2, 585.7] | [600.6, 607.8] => 0.06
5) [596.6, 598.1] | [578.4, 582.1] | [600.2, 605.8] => 0.00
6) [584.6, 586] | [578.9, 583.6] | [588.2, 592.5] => 0.03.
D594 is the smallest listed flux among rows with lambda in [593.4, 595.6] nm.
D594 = 6.368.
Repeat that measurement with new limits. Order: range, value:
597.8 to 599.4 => 6.741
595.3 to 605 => 6.394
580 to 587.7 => 6.186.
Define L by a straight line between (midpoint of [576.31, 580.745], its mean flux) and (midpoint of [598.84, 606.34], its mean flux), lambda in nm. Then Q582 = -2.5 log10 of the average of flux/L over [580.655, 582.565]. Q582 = -0.108 mag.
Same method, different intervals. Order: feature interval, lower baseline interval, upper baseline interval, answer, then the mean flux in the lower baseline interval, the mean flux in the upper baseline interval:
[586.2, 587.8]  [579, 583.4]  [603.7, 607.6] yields 0.065 mag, 6.97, 6.69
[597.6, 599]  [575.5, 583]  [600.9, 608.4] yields -0.033 mag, 6.78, 6.74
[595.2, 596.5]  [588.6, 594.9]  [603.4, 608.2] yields -0.025 mag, 6.6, 6.66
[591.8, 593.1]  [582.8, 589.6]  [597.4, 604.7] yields 0.012 mag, 6.72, 6.77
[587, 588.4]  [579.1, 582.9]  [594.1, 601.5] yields 0.023 mag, 6.94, 6.72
